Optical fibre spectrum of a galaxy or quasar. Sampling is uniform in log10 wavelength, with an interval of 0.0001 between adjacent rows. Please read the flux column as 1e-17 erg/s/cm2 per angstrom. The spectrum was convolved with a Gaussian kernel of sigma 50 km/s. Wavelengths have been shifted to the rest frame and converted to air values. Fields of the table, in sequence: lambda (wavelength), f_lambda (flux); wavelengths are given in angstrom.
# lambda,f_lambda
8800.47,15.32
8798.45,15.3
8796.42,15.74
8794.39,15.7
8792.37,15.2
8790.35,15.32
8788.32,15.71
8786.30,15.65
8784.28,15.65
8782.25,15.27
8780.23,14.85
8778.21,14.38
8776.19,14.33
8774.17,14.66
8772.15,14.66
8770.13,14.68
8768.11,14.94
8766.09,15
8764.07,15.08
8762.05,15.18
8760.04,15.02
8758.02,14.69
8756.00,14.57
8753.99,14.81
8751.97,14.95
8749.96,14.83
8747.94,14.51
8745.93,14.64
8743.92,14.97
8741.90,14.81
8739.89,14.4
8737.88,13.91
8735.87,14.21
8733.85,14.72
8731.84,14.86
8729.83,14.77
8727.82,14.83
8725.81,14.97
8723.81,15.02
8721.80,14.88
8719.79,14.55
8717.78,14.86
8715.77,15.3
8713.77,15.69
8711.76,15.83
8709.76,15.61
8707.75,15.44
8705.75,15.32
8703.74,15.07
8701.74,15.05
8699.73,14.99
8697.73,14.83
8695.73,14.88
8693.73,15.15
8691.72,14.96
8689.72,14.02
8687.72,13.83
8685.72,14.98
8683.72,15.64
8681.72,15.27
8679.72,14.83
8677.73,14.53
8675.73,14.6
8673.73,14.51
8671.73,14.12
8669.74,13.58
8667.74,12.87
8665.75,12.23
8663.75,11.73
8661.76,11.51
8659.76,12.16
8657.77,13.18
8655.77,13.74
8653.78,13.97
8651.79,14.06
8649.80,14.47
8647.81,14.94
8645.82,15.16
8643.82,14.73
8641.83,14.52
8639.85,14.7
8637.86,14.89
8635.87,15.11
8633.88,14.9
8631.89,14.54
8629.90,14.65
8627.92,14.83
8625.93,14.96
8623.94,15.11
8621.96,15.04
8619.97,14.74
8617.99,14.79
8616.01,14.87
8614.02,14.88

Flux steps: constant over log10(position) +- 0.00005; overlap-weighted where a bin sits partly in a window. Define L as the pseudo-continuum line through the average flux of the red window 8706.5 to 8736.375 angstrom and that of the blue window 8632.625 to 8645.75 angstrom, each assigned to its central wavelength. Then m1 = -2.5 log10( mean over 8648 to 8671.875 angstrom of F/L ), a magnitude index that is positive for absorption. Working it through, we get 0.13 mag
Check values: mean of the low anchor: 14.8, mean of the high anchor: 15.1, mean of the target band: 13.2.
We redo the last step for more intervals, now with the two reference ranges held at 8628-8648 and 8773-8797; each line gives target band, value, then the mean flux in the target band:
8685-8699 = 0.02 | 14.7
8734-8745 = 0.04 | 14.5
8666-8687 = 0.04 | 14.4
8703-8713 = -0.03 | 15.5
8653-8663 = 0.16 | 12.9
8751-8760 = 0.02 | 14.8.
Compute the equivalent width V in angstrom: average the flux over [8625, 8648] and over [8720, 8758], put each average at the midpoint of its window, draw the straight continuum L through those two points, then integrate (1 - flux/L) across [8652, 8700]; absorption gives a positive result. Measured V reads 2.5 angstrom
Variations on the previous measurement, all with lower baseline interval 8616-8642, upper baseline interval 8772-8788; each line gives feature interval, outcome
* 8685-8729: -0.25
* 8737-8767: 0.39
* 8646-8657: 0.43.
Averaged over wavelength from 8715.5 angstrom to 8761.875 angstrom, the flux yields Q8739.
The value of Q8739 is 14.7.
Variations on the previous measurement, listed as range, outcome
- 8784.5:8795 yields 15.5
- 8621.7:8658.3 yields 14.6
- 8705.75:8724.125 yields 15.3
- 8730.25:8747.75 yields 14.6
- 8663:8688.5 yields 14.1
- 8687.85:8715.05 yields 15.1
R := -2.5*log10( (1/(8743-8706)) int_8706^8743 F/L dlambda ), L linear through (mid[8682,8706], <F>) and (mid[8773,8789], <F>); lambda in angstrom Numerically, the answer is 0.00 mag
